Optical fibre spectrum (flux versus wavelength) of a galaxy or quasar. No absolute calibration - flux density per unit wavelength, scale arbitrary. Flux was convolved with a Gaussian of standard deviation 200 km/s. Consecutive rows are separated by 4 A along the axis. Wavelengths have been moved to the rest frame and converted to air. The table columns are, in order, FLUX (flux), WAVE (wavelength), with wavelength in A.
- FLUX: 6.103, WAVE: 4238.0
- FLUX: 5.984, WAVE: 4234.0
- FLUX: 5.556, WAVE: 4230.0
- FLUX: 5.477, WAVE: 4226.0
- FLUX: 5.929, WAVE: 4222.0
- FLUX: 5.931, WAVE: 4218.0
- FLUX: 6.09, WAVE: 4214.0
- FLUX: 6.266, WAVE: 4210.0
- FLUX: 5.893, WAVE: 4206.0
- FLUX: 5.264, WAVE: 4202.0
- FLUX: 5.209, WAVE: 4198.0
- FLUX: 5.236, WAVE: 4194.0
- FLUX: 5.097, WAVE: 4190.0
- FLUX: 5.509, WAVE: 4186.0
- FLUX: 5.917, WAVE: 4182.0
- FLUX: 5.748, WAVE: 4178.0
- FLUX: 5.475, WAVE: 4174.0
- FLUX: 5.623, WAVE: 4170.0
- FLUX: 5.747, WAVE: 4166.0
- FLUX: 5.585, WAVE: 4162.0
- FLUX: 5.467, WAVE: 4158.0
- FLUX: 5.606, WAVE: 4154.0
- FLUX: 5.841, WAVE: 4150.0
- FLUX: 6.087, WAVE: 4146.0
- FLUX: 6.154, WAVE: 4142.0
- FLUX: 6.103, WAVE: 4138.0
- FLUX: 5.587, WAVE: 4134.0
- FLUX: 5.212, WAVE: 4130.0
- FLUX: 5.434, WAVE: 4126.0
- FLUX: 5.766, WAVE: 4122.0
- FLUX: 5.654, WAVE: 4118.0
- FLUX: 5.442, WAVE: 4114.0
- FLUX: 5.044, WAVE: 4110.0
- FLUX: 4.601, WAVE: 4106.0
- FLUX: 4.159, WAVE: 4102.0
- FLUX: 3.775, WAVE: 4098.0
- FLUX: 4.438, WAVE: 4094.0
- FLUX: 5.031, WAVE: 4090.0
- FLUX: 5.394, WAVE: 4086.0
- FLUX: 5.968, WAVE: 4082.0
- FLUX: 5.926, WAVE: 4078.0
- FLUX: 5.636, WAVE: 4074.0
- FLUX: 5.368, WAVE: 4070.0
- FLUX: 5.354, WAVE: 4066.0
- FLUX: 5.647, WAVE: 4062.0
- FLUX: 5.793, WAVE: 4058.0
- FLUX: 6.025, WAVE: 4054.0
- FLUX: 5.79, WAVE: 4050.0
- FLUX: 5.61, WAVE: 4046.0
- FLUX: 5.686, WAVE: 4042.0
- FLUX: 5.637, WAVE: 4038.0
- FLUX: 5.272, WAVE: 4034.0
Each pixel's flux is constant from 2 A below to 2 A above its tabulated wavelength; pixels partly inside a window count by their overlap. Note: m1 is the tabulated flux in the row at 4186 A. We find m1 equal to 5.509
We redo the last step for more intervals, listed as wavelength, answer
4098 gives 3.775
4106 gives 4.601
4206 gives 5.893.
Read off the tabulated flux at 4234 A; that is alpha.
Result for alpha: 5.984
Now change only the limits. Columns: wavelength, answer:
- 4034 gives 5.272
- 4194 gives 5.236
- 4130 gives 5.212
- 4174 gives 5.475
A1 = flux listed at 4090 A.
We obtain 5.031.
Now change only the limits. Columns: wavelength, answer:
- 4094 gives 4.438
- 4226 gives 5.477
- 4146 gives 6.087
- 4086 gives 5.394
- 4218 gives 5.931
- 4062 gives 5.647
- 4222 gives 5.929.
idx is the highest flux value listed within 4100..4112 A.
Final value 5.044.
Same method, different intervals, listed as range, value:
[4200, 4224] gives 6.266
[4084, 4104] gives 5.394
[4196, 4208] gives 5.893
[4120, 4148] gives 6.154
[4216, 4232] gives 5.931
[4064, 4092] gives 5.968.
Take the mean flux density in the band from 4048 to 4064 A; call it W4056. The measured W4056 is 5.81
